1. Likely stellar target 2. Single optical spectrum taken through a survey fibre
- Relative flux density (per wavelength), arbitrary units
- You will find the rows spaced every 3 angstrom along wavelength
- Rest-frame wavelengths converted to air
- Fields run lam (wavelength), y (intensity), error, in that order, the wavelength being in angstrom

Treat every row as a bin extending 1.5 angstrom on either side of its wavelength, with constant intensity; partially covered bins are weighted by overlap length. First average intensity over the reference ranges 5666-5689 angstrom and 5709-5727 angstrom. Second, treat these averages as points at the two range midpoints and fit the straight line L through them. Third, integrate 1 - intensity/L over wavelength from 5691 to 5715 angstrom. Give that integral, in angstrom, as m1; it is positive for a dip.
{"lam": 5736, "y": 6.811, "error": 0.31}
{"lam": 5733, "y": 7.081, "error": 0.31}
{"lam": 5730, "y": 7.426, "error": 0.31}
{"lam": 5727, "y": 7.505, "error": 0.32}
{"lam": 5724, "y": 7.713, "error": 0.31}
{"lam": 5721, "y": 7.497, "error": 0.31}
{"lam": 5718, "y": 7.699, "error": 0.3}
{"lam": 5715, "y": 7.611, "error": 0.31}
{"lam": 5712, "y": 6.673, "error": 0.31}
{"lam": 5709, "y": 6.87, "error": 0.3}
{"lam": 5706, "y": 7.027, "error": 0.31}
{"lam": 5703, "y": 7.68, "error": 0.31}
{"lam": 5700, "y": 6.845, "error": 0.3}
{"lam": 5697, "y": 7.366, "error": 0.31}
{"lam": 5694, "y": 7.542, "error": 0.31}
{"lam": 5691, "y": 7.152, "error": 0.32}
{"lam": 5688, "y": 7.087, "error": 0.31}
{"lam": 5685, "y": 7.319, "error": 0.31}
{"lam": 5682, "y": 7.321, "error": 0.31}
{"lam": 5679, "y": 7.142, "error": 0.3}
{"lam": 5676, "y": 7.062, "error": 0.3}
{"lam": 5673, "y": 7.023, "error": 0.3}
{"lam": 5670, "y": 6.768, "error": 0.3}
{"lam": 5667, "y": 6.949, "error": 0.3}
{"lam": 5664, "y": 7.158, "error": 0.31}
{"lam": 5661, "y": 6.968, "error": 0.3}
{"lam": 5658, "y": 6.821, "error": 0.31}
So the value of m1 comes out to 0.4 angstrom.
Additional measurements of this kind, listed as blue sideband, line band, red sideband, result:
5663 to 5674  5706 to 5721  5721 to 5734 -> 0.2 angstrom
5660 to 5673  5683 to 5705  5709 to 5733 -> -0.3 angstrom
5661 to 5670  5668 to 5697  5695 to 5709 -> -0.3 angstrom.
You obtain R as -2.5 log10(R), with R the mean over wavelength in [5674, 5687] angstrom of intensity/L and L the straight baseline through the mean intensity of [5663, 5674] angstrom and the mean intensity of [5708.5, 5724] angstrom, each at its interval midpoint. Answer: -0.02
